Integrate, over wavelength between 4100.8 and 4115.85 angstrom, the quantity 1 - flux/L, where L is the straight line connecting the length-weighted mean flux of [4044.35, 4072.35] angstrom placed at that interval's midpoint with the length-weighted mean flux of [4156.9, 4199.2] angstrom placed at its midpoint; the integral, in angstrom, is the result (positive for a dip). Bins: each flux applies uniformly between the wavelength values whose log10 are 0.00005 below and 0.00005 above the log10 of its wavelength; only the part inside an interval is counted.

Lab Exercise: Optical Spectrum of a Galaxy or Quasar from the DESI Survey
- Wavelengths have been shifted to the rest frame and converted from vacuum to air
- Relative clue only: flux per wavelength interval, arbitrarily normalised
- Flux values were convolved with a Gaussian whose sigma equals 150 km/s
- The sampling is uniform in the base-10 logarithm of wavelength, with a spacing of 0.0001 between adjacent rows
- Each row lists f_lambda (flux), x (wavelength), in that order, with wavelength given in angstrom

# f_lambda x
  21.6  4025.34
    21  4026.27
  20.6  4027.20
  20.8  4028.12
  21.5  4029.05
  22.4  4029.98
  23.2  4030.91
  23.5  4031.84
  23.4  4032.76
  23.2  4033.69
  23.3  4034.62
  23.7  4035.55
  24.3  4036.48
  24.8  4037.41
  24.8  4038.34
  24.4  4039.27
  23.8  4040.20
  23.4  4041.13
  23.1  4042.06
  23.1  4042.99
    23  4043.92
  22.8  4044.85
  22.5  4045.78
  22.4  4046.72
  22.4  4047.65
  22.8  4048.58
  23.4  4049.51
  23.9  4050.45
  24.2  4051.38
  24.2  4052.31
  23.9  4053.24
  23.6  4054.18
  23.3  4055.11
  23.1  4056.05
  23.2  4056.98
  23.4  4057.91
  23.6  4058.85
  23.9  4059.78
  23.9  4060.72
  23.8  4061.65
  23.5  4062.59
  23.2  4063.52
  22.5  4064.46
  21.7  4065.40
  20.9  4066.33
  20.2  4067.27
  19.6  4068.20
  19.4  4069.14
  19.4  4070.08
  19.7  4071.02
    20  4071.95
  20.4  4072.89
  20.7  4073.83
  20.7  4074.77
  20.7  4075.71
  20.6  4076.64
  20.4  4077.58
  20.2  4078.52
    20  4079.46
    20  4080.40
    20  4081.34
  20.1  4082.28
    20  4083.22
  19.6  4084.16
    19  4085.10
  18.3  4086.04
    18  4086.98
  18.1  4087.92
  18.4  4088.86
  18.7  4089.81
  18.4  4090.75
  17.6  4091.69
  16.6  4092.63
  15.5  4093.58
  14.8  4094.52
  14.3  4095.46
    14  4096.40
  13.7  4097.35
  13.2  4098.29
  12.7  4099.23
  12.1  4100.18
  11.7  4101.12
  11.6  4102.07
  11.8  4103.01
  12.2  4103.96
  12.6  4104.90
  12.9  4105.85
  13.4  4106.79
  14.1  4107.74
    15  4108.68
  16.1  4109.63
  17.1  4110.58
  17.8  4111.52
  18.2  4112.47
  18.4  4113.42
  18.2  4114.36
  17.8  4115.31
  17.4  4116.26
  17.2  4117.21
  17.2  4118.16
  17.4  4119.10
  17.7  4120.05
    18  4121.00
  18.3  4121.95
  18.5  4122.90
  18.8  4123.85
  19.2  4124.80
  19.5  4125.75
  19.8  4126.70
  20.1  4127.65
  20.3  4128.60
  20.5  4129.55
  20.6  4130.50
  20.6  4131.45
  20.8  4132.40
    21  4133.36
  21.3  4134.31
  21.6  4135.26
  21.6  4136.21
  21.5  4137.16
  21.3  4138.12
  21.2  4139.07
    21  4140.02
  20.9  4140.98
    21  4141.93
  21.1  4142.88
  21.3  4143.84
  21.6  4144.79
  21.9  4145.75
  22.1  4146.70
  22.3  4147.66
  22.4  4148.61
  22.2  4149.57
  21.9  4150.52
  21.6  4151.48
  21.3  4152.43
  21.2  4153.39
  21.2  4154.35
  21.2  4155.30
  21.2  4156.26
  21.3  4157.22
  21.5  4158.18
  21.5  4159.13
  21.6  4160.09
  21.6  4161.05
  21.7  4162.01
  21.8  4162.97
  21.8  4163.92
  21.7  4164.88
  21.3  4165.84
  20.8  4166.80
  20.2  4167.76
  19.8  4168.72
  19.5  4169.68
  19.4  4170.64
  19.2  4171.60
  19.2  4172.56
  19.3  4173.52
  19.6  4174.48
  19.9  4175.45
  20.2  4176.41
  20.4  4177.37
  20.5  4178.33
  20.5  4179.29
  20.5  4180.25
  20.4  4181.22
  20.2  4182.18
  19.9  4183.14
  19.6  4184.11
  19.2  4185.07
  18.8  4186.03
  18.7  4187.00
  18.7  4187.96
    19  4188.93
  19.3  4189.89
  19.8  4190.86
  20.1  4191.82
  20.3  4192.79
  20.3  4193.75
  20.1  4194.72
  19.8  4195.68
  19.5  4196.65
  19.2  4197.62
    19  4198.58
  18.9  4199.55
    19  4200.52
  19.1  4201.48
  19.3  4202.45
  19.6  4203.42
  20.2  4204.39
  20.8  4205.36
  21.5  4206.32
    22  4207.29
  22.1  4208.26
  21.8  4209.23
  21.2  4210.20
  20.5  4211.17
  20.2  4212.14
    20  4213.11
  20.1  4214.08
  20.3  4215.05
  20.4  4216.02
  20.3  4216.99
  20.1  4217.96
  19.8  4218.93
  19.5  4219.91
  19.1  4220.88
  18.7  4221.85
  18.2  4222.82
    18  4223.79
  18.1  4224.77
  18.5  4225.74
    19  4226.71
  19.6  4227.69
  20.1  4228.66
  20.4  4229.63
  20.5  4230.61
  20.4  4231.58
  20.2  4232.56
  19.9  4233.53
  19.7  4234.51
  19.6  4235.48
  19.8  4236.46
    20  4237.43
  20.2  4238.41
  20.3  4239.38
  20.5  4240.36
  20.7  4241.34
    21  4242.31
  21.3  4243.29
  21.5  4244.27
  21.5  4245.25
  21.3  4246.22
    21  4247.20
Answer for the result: 4.6 angstrom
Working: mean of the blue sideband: 22.5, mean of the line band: 15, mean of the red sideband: 20.1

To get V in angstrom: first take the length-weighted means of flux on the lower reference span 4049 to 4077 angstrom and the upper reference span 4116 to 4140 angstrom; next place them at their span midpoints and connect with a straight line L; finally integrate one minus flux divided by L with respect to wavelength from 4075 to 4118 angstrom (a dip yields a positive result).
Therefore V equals 8.8 angstrom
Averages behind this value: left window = 22.2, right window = 19.7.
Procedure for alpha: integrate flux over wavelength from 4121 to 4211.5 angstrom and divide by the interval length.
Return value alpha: 20.5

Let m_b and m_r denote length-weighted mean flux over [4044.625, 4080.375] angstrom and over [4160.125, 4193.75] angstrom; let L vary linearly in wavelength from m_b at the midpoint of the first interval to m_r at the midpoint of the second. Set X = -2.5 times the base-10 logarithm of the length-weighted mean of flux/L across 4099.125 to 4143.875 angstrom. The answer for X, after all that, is 0.171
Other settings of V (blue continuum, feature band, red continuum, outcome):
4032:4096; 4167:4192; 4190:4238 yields 0.66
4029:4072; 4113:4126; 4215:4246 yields 2.18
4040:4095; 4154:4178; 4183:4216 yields -0.50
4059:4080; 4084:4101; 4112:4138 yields 3.60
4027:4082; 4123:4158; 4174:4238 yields -0.21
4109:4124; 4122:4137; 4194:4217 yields -1.81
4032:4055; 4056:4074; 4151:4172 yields 1.00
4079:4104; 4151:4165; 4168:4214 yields -2.04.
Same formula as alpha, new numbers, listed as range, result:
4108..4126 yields 17.7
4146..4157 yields 21.7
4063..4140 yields 18.2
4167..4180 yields 19.9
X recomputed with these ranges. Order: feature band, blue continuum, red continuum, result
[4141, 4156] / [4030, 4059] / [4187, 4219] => -0.02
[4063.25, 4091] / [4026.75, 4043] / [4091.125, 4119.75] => -0.09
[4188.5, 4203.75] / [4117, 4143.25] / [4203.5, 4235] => 0.03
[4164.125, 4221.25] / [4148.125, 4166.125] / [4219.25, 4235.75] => 0.02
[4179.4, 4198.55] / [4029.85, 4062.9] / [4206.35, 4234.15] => 0.05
